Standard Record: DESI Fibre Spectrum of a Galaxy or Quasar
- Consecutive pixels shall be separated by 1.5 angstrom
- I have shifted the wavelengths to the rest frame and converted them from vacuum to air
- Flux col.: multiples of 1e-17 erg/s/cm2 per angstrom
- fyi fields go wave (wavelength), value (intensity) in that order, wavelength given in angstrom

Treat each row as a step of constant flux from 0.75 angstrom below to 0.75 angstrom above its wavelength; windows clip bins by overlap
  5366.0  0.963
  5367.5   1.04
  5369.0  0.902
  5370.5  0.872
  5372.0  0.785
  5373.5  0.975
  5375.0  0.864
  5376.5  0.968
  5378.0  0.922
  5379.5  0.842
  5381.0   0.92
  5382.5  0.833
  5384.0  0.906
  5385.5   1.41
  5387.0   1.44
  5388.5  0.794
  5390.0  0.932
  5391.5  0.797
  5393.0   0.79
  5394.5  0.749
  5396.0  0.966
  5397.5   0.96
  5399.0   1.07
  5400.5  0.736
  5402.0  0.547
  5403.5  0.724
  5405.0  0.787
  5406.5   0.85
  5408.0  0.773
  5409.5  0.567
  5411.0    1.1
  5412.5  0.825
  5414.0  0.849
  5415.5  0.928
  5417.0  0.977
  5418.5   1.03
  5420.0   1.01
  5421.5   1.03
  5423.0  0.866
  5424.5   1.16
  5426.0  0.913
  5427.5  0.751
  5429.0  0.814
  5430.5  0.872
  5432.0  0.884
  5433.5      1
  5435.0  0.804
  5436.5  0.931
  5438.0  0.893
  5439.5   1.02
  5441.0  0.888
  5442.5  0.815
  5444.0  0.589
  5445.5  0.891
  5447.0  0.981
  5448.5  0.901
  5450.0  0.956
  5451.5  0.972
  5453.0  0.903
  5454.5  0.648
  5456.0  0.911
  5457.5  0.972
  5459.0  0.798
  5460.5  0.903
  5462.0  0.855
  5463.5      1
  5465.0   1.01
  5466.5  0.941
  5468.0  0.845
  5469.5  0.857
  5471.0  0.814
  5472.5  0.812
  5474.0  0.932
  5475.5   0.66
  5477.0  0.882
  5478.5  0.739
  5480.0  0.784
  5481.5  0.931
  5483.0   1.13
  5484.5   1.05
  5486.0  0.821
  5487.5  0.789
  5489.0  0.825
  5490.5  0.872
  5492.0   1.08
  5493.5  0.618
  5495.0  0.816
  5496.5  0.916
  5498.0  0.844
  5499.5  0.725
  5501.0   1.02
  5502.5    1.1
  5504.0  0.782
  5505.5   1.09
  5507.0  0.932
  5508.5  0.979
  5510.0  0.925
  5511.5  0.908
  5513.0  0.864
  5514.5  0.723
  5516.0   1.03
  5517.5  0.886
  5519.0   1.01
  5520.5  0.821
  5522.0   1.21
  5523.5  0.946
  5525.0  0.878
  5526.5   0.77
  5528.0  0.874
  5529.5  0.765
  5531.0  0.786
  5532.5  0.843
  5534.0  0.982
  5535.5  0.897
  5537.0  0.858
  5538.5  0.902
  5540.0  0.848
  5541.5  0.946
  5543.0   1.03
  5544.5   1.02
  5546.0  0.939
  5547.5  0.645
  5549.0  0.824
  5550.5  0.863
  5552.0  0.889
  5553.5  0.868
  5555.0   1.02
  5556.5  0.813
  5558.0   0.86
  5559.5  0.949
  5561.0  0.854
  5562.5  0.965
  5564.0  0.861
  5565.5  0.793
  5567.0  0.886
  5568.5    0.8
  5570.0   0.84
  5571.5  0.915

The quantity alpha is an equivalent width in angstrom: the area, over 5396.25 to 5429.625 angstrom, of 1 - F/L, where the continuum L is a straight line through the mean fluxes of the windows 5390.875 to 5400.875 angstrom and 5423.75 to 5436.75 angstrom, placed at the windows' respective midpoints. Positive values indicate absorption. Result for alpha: 0.39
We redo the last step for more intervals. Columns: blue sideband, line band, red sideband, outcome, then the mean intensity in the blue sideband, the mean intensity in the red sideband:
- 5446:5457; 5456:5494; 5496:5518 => 1.1 angstrom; 0.898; 0.915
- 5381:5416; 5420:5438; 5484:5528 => -0.5 angstrom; 0.884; 0.903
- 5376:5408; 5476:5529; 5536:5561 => -0.4 angstrom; 0.899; 0.891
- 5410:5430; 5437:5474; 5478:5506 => 1.2 angstrom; 0.937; 0.891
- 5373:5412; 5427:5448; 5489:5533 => 0.6 angstrom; 0.892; 0.896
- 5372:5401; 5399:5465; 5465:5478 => 0.9 angstrom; 0.938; 0.851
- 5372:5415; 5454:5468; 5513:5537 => -0.1 angstrom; 0.888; 0.893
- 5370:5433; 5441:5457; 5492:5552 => 0.7 angstrom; 0.9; 0.895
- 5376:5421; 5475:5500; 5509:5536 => 1.2 angstrom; 0.9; 0.896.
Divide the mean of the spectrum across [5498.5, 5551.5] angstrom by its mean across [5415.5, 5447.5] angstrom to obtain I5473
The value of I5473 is 1.0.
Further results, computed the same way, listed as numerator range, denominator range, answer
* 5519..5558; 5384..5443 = 0.99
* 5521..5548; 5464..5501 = 1.04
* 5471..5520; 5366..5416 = 1.00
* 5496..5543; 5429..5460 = 1.03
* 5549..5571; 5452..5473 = 1.00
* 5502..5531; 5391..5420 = 1.08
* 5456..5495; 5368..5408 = 0.98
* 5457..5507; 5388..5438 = 1.01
